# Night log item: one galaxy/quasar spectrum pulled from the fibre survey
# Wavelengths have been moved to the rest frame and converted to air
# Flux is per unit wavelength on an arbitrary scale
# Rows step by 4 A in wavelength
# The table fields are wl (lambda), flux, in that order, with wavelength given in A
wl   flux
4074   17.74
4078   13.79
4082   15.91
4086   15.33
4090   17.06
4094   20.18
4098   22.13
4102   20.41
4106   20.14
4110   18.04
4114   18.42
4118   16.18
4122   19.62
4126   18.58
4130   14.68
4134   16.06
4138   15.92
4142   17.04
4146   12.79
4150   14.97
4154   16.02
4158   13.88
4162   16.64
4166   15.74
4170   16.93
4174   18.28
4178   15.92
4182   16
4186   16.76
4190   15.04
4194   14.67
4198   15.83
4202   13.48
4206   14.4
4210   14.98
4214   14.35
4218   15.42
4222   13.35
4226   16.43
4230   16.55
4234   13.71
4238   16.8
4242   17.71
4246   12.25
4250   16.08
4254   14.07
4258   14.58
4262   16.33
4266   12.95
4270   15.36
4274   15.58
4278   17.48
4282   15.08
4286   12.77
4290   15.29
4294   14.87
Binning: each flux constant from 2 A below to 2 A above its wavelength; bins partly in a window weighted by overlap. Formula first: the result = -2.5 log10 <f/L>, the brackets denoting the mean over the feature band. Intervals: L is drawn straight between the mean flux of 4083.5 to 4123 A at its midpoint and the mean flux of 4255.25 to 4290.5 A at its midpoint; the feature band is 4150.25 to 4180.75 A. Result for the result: 0.08 mag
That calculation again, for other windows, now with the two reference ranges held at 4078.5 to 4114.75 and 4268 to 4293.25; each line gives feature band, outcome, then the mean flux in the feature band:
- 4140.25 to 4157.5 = 0.164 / 15.1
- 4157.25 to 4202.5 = 0.073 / 15.9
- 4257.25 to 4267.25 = 0.058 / 14.8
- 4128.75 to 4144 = 0.113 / 16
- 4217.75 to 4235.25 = 0.074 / 15.1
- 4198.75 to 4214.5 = 0.148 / 14.4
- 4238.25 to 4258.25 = 0.047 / 15.1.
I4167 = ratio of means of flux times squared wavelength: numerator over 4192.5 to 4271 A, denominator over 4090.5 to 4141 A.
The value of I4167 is 0.86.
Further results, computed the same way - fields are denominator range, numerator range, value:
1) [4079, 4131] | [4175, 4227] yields 0.87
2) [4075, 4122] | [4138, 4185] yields 0.91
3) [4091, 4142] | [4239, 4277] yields 0.88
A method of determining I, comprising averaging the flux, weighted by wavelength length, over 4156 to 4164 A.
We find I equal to 15.3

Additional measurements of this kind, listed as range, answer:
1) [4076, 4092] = 15.5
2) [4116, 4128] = 18.1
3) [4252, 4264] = 15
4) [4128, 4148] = 15.3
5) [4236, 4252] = 15.7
